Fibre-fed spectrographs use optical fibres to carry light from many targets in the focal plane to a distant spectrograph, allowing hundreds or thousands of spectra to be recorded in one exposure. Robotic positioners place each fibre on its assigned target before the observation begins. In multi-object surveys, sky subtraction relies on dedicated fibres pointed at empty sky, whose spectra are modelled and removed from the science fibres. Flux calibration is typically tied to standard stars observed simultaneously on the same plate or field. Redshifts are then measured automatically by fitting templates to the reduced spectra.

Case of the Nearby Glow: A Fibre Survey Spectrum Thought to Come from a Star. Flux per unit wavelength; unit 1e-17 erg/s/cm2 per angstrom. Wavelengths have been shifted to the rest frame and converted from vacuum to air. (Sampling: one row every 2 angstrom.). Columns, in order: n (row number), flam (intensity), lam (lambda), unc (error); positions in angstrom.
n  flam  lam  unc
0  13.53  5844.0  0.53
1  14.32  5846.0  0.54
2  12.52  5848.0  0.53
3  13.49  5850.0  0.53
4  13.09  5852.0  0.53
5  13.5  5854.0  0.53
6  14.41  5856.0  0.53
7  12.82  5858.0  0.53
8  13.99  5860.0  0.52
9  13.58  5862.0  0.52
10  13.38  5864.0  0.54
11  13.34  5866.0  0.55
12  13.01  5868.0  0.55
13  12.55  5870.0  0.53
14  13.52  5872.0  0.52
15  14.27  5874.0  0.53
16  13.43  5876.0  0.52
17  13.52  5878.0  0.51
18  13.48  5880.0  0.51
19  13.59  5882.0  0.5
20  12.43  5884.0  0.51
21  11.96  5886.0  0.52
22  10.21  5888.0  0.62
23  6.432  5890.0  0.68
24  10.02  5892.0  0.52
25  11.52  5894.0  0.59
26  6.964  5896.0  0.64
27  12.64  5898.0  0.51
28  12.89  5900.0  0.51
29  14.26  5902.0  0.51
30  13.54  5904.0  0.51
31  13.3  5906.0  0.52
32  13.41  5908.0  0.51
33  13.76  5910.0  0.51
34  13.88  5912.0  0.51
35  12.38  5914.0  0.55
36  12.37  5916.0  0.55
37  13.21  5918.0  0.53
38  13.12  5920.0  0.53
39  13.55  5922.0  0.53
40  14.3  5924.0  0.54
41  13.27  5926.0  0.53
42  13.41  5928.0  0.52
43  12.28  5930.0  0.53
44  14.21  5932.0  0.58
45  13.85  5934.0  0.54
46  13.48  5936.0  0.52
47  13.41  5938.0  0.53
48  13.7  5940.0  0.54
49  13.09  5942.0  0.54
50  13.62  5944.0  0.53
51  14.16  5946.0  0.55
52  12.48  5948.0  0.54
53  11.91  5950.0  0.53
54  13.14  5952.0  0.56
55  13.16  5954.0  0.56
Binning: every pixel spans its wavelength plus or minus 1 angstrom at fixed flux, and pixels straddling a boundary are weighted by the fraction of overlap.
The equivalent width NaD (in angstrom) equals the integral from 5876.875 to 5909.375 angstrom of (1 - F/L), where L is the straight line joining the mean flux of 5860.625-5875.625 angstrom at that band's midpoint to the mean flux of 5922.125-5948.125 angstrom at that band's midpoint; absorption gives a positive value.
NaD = 3.7 angstrom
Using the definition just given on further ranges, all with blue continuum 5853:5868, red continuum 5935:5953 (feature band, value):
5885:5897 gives 3.5 angstrom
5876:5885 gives 0.1 angstrom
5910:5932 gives 0.1 angstrom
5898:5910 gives -0.1 angstrom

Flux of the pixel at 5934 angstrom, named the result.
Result 13.85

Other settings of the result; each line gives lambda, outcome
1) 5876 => 13.43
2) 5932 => 14.21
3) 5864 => 13.38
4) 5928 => 13.41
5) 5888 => 10.21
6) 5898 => 12.64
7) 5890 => 6.432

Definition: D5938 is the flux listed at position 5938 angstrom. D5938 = 13.41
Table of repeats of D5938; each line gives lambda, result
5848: 12.52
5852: 13.09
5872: 13.52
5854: 13.5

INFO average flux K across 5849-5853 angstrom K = 13.3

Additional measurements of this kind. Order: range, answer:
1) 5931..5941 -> 13.7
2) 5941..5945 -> 13.4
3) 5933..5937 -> 13.7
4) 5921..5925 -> 13.9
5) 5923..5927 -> 13.8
